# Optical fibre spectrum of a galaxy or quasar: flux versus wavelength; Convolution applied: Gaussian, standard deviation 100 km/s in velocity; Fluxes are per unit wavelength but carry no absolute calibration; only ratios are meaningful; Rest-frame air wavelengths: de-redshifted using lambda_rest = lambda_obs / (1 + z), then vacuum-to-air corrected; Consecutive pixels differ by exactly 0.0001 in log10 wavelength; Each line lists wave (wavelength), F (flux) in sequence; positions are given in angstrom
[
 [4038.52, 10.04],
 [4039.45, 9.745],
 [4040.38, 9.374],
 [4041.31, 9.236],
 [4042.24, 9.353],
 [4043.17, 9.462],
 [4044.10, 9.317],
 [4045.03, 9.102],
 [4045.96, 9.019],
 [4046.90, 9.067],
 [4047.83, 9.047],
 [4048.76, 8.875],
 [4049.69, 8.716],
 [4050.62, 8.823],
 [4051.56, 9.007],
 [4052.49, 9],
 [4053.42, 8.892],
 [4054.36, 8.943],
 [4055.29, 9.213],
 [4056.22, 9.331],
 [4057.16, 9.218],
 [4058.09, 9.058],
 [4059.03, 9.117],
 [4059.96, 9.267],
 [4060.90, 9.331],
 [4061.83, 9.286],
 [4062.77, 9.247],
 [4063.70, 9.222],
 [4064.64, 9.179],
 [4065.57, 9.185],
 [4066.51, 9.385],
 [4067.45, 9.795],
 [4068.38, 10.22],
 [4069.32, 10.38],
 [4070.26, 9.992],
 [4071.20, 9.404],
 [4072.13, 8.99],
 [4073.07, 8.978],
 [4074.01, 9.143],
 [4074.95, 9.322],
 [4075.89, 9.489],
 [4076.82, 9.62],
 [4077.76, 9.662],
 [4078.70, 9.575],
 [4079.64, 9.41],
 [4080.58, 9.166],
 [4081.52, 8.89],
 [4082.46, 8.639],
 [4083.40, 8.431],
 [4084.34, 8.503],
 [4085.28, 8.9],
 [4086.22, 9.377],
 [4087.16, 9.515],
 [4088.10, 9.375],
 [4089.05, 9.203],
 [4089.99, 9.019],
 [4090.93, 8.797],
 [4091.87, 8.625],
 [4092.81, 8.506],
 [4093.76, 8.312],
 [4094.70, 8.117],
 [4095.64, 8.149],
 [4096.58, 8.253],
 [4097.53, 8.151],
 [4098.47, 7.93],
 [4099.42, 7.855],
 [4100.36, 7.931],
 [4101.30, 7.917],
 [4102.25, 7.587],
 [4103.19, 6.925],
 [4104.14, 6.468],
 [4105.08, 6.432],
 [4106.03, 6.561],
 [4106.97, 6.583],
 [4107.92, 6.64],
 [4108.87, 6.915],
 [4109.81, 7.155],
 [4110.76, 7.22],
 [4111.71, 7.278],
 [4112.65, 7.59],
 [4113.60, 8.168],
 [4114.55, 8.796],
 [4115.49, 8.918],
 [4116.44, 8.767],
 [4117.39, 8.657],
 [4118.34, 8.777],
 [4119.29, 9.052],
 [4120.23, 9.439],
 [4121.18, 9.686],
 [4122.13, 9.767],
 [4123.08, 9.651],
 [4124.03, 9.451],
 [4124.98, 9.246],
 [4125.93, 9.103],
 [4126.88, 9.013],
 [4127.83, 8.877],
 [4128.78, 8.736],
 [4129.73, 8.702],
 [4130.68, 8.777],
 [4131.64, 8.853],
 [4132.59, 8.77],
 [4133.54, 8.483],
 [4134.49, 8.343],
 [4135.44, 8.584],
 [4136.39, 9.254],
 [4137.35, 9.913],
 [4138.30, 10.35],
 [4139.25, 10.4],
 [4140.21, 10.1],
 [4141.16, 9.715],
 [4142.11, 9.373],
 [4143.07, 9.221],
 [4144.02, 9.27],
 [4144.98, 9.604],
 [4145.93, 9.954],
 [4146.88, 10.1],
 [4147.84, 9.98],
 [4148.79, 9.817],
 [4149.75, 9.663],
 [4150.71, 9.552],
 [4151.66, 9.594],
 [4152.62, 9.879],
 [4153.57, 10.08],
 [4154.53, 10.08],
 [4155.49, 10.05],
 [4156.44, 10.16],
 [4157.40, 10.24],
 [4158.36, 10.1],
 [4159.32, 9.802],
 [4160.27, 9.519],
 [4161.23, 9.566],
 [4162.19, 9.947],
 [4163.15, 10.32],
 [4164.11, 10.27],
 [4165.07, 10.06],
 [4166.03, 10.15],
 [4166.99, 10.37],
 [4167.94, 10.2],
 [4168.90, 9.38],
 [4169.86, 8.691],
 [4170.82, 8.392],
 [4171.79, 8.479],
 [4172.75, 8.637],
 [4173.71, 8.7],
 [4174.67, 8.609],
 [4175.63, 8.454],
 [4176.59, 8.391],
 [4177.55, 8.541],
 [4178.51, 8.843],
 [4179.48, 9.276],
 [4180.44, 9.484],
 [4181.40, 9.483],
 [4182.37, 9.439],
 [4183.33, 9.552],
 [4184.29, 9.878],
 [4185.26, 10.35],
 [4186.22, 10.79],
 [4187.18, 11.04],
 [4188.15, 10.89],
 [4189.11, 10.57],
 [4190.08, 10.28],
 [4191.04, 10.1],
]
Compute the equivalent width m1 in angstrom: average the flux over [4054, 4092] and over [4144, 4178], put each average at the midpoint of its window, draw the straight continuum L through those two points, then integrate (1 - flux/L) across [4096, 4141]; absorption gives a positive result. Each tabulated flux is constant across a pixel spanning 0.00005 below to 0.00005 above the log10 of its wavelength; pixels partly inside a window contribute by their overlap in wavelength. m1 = 4.7 angstrom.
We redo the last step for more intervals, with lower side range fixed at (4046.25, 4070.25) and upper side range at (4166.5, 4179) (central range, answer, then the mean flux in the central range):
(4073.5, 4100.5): 1.0 angstrom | 8.83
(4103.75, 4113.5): 2.3 angstrom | 6.94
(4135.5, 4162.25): -2.5 angstrom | 9.81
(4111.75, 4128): 0.2 angstrom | 8.96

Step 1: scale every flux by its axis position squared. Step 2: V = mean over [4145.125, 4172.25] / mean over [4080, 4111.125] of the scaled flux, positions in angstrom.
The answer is 1.25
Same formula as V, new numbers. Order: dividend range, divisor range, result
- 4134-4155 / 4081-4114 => 1.24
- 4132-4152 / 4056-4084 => 1.06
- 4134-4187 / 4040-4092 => 1.09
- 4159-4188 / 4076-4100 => 1.12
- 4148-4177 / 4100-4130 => 1.20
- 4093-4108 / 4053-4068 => 0.83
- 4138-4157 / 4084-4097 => 1.15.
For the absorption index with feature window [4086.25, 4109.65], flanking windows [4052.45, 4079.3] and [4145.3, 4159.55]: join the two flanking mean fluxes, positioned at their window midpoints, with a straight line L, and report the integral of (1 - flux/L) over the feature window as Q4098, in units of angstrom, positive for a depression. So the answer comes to 4.03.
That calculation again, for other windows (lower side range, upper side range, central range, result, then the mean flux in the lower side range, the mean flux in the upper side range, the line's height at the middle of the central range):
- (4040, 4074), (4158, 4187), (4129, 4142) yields 0.22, 9.25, 9.47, 9.4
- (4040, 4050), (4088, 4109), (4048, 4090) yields -3.38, 9.15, 7.82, 8.55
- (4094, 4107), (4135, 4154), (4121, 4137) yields -0.13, 7.54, 9.72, 8.95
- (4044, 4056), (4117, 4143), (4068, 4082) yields -0.63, 9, 9.23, 9.07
